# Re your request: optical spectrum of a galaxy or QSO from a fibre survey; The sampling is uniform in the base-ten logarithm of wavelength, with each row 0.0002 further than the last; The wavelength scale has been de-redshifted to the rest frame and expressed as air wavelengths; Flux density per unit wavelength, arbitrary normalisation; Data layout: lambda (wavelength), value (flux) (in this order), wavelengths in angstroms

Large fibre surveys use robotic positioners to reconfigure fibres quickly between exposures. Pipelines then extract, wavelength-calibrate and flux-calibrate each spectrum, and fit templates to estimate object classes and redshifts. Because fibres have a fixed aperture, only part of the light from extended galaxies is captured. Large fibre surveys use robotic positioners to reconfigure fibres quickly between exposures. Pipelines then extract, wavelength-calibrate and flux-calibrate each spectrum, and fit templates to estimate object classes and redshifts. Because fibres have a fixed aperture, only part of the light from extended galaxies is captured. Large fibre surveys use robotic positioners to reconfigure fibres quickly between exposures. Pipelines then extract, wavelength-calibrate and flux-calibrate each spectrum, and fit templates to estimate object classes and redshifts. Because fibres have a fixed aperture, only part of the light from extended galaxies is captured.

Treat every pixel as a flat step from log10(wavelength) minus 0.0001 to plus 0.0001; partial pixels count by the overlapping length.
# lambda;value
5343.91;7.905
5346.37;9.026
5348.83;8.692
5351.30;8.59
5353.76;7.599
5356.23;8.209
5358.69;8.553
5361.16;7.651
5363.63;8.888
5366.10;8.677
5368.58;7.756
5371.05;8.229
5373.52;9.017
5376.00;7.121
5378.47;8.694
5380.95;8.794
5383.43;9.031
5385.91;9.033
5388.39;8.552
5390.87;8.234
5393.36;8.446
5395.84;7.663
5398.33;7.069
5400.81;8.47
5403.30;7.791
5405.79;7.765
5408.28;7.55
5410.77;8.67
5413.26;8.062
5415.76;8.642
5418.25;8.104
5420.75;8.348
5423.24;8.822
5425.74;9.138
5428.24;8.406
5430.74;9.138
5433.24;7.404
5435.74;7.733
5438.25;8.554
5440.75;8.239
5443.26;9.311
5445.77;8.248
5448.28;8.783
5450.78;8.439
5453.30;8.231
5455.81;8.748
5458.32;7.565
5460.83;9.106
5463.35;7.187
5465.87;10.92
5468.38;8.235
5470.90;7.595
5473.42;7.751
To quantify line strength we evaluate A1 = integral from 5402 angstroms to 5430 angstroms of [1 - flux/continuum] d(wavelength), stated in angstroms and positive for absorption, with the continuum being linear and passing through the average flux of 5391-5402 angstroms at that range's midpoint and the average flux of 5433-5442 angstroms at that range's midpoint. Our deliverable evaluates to -1.1 angstroms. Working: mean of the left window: 7.94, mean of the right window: 8.05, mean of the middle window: 8.32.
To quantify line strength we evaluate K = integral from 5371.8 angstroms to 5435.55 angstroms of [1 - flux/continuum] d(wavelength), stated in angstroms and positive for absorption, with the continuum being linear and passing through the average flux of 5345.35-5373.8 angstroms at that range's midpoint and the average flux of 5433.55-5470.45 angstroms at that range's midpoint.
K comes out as 0.9 angstroms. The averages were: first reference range 8.38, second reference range 8.47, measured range 8.31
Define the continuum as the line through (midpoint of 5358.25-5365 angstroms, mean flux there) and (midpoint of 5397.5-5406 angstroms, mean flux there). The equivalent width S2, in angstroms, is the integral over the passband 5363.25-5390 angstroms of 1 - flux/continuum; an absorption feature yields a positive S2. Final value -1.2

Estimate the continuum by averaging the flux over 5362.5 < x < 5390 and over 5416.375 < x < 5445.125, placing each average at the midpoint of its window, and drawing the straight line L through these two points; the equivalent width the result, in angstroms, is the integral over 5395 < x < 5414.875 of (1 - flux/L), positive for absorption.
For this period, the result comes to 1.4 angstroms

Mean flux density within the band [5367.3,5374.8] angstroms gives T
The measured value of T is 8.32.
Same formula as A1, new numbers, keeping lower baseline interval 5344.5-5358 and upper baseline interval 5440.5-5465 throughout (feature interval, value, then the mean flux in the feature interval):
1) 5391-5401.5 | 0.6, 7.92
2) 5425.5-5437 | 0.2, 8.29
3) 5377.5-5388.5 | -0.6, 8.85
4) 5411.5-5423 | 0.1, 8.36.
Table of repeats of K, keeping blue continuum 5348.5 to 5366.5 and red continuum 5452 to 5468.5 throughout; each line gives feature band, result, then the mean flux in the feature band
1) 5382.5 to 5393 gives -0.34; 8.68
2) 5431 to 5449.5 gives 0.38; 8.37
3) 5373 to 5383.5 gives -0.08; 8.44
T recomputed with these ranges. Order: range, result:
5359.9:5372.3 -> 8.24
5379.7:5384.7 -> 8.91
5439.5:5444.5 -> 8.77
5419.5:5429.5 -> 8.68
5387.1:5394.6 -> 8.41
